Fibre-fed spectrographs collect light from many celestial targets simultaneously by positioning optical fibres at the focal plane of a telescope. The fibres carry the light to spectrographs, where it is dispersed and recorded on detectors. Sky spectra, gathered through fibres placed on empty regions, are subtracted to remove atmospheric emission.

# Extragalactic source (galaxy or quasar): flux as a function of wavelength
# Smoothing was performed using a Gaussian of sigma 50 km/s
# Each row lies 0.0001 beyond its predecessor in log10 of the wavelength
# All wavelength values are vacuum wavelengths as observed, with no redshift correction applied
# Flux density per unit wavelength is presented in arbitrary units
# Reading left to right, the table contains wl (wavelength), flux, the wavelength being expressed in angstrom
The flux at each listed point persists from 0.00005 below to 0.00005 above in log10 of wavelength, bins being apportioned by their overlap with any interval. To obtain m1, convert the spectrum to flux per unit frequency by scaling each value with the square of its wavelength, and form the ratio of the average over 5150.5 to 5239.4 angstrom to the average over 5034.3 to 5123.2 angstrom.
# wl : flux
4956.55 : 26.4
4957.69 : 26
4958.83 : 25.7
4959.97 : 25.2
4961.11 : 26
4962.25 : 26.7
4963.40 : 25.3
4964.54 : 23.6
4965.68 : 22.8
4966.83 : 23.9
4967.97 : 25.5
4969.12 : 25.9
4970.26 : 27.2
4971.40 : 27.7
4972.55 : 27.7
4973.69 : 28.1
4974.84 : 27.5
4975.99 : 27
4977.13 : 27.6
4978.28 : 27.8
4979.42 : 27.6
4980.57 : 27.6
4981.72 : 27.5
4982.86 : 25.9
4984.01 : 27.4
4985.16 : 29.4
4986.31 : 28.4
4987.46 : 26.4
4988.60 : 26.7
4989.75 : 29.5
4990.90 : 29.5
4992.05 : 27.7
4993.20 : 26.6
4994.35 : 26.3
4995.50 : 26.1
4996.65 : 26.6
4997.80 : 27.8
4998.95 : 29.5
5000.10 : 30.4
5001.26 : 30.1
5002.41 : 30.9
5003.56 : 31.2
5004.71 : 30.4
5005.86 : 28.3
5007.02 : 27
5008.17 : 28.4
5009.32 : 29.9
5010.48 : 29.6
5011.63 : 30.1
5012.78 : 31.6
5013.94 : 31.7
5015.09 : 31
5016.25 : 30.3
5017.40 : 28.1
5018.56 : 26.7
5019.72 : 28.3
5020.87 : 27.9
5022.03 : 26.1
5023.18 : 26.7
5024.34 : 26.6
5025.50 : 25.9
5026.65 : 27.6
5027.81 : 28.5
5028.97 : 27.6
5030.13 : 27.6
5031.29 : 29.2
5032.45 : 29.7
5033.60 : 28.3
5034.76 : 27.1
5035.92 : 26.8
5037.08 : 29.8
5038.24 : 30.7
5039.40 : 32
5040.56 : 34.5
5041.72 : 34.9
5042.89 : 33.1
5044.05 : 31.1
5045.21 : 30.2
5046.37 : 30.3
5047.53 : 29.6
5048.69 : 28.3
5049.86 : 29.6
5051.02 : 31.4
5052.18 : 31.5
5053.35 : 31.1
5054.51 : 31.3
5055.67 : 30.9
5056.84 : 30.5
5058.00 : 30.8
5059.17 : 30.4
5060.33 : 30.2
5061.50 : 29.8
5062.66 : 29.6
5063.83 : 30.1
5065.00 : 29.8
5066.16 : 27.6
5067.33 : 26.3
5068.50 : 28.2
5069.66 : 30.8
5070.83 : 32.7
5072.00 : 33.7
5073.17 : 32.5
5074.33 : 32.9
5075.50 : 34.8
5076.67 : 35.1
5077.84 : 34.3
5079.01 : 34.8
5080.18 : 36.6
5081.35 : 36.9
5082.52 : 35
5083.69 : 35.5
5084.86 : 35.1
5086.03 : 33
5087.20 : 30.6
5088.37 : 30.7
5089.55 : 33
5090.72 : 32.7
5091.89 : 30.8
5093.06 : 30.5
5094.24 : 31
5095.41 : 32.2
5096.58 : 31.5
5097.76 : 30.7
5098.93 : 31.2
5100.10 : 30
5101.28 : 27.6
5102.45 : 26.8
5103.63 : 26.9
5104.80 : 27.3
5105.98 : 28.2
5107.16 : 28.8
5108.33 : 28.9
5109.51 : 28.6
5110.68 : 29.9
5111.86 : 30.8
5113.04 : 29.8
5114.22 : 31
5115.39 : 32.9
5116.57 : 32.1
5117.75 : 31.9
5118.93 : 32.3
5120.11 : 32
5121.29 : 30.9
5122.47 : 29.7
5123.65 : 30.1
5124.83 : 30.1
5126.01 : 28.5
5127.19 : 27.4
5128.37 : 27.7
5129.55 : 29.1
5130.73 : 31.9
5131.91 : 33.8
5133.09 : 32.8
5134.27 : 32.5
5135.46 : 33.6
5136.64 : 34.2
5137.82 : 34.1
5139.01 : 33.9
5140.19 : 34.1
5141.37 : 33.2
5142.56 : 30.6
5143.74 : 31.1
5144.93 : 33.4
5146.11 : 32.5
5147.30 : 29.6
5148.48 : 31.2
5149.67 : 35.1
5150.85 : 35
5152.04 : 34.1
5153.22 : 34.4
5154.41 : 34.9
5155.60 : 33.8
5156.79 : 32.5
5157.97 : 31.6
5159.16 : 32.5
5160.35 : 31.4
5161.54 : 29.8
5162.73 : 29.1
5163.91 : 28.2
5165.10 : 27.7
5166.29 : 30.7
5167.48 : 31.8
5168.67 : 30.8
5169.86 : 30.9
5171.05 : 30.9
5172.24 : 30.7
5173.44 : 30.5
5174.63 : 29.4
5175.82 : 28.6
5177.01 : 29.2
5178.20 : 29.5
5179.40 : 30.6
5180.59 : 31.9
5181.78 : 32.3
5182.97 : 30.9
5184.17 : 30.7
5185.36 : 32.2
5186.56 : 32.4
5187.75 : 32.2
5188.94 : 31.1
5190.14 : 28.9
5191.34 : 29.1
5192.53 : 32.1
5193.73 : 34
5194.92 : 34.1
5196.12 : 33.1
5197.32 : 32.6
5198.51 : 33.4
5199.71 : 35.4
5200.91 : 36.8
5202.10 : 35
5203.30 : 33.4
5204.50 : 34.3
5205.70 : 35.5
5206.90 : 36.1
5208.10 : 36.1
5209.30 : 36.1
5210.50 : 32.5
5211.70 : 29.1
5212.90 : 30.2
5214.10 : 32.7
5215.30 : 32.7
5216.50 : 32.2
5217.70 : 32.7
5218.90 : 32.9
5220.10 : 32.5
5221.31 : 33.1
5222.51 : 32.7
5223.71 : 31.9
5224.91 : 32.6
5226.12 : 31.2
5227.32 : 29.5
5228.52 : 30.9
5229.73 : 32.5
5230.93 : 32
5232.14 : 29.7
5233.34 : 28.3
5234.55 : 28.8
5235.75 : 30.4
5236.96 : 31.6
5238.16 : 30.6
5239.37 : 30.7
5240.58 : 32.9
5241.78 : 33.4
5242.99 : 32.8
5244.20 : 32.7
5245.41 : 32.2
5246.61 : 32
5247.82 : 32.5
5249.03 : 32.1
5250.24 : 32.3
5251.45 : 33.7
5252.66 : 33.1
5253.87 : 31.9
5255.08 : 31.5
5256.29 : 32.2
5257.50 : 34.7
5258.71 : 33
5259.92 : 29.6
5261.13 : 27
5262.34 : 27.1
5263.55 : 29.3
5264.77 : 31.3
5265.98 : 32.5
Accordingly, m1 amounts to 1.1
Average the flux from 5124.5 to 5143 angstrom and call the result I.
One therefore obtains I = 31.8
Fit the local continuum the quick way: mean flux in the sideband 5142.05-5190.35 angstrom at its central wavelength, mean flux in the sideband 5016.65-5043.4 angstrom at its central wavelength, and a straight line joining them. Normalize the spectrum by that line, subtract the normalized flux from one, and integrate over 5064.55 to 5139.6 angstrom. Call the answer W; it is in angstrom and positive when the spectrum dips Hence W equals -3.0 angstrom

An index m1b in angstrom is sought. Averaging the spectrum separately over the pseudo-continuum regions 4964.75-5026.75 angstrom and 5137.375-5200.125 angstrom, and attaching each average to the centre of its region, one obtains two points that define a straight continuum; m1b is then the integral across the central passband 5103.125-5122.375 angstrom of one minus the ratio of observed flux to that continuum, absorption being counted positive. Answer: 0.2 angstrom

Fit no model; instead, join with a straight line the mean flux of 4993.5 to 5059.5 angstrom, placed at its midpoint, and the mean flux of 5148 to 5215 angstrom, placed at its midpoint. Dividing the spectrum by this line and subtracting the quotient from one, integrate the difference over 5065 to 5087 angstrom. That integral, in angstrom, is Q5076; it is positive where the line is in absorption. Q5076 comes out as -1.9 angstrom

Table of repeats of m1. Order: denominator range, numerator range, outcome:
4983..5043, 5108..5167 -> 1.15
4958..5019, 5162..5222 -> 1.25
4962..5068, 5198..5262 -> 1.23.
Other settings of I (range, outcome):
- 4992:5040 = 28.6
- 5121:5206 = 31.8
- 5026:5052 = 29.9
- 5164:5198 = 31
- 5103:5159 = 31.5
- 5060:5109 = 31.3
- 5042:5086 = 31.7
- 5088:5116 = 30.1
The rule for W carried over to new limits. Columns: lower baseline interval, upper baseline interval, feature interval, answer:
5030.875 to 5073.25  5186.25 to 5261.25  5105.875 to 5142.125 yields 0.04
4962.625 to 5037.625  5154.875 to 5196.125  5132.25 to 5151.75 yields -1.65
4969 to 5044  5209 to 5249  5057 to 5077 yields -0.93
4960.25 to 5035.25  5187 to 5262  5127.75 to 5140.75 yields -0.85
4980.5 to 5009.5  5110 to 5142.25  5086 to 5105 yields 0.22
